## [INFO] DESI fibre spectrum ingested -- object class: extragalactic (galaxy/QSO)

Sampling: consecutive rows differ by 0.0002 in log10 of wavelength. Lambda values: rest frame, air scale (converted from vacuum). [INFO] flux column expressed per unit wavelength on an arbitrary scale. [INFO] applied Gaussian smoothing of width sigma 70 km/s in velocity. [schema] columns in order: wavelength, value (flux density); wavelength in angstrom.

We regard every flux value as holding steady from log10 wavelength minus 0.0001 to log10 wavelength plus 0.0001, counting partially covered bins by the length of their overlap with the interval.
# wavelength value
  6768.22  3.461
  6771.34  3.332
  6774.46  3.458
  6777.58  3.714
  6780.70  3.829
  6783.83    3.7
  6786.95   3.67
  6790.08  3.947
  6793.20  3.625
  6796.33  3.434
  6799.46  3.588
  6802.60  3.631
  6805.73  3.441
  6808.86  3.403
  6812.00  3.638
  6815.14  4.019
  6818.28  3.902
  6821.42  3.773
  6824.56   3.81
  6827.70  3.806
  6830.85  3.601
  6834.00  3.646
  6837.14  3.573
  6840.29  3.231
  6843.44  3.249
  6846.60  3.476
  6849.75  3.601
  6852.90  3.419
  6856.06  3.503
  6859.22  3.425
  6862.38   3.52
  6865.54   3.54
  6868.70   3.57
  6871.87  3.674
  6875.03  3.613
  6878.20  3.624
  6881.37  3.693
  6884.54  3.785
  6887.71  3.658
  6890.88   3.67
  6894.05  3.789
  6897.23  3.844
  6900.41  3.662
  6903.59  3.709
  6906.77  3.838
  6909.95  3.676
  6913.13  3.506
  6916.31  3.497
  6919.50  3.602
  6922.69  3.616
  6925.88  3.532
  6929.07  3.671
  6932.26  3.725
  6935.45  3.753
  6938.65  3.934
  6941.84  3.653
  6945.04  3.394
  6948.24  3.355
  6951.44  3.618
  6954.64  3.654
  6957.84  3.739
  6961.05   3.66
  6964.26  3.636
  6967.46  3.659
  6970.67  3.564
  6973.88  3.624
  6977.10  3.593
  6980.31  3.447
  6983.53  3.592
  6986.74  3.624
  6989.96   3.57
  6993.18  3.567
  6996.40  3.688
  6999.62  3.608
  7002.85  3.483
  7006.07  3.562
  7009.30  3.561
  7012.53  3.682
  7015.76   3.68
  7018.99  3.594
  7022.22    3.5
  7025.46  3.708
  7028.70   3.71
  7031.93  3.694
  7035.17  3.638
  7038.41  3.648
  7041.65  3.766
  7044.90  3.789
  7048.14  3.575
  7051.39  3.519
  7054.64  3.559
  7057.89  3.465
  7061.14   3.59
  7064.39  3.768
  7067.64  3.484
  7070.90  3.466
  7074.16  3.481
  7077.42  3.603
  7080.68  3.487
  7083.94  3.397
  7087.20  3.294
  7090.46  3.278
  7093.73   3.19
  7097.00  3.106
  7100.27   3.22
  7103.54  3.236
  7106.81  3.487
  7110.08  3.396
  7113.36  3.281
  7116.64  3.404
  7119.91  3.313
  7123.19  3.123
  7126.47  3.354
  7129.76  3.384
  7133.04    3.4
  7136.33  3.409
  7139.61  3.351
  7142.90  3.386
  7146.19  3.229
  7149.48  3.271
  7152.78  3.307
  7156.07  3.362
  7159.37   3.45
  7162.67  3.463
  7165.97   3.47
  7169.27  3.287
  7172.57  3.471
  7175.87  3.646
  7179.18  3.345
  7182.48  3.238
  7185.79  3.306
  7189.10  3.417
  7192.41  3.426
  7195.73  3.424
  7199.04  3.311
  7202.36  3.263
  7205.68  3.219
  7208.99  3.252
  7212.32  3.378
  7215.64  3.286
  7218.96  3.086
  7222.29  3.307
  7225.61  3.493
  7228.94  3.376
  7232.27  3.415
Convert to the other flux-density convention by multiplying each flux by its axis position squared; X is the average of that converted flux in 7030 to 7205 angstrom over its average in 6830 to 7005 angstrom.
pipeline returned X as 1.00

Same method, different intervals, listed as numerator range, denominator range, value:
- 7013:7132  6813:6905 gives 1.02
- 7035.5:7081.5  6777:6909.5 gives 1.05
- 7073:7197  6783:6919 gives 1.00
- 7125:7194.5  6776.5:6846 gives 1.03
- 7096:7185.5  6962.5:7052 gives 0.96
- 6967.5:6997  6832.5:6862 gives 1.08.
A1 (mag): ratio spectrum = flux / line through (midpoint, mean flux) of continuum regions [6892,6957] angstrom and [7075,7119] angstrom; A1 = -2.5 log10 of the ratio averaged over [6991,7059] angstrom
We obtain -0.05 mag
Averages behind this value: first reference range 3.65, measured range 3.62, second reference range 3.34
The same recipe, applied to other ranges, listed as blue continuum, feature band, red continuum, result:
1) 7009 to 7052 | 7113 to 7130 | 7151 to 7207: 0.06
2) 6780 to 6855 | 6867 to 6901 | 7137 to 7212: -0.03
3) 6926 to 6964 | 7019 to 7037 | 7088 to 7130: -0.06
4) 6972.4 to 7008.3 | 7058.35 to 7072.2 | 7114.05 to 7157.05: -0.04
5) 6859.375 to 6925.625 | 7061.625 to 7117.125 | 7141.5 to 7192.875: 0.02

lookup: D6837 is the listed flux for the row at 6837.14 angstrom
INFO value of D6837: 3.573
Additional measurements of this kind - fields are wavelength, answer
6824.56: 3.81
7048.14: 3.575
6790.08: 3.947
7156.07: 3.362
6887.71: 3.658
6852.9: 3.419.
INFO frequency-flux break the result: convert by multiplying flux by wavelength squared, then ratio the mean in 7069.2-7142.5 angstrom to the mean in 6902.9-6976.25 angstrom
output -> 0.97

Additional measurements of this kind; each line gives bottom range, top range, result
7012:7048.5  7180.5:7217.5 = 0.95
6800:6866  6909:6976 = 1.04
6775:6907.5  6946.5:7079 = 1.04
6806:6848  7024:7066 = 1.07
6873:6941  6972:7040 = 1.01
